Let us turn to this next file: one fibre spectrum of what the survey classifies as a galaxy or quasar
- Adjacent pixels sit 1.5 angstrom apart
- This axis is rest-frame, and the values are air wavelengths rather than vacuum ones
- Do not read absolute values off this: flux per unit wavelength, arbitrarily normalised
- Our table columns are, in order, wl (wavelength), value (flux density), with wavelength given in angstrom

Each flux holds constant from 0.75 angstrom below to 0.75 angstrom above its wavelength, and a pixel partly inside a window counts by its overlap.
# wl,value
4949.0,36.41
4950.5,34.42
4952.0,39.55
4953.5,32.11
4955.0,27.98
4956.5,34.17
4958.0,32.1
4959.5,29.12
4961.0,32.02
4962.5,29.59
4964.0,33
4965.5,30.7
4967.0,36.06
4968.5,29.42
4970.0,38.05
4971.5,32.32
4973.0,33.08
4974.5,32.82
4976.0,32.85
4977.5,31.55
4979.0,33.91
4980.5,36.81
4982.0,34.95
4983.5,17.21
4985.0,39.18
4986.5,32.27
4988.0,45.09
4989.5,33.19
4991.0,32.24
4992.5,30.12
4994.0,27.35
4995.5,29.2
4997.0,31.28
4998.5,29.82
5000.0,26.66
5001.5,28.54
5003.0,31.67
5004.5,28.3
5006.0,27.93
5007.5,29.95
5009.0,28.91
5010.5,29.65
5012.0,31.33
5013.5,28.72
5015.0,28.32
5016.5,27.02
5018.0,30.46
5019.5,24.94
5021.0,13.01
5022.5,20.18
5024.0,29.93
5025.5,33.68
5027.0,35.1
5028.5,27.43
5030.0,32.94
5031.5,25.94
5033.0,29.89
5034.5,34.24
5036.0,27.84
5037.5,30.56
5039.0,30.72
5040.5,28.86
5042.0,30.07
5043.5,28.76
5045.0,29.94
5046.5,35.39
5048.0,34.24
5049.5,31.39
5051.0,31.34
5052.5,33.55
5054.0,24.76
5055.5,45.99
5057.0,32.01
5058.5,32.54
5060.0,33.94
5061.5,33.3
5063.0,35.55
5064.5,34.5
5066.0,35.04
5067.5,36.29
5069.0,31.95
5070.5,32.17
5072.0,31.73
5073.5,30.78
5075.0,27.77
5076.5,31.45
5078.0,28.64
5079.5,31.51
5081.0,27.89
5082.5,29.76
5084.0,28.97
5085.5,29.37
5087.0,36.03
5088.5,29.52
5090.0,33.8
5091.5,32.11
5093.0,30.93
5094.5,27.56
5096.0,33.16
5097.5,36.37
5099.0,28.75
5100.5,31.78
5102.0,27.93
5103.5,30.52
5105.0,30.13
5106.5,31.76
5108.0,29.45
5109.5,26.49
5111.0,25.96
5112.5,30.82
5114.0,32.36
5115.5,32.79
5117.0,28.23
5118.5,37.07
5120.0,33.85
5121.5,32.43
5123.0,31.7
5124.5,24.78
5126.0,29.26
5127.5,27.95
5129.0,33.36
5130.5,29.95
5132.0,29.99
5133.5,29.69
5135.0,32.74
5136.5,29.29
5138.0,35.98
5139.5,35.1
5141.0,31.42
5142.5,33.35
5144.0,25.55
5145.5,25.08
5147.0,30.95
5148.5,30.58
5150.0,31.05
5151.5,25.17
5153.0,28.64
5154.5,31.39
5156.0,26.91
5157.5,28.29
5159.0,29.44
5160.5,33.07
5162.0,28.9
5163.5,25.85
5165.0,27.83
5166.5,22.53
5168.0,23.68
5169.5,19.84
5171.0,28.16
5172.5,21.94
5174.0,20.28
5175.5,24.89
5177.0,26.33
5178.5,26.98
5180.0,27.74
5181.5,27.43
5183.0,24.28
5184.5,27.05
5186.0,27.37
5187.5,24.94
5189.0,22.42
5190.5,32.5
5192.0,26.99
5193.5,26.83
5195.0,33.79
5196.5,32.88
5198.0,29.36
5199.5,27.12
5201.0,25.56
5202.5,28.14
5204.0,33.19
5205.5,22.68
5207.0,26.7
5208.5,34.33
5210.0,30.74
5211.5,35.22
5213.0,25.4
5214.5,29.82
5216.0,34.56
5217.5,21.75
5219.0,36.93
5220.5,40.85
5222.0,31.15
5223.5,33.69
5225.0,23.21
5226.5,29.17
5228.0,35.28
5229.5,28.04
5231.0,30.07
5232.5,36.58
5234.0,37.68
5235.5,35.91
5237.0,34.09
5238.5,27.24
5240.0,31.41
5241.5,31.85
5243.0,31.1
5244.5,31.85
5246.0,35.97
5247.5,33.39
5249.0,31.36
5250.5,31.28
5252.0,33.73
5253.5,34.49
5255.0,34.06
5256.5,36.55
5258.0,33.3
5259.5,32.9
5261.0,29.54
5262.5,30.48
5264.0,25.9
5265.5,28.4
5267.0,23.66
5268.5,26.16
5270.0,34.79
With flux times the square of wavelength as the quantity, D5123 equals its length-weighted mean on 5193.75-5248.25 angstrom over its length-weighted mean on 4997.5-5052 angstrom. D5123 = 1.15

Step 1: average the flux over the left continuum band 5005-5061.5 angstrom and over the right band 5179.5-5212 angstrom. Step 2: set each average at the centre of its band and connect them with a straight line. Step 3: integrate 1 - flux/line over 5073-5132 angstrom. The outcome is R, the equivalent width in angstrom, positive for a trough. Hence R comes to -2.4 angstrom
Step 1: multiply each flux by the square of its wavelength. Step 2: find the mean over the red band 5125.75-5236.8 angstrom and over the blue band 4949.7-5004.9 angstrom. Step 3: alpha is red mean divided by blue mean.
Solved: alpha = 0.98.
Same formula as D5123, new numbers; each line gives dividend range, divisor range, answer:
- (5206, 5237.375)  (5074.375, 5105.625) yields 1.09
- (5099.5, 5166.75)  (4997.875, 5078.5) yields 1.02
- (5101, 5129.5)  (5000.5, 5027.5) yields 1.12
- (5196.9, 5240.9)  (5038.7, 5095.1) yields 1.03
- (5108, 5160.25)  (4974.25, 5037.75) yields 1.06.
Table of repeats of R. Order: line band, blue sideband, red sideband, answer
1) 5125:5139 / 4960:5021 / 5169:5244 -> -0.5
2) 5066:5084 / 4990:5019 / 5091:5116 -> -0.5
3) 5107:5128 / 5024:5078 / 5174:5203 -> -0.4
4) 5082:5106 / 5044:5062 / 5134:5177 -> 0.0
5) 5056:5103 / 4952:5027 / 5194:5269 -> -1.4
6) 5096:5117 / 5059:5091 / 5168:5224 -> 0.4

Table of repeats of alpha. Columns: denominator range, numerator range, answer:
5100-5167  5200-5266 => 1.09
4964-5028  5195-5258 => 1.13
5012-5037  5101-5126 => 1.11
